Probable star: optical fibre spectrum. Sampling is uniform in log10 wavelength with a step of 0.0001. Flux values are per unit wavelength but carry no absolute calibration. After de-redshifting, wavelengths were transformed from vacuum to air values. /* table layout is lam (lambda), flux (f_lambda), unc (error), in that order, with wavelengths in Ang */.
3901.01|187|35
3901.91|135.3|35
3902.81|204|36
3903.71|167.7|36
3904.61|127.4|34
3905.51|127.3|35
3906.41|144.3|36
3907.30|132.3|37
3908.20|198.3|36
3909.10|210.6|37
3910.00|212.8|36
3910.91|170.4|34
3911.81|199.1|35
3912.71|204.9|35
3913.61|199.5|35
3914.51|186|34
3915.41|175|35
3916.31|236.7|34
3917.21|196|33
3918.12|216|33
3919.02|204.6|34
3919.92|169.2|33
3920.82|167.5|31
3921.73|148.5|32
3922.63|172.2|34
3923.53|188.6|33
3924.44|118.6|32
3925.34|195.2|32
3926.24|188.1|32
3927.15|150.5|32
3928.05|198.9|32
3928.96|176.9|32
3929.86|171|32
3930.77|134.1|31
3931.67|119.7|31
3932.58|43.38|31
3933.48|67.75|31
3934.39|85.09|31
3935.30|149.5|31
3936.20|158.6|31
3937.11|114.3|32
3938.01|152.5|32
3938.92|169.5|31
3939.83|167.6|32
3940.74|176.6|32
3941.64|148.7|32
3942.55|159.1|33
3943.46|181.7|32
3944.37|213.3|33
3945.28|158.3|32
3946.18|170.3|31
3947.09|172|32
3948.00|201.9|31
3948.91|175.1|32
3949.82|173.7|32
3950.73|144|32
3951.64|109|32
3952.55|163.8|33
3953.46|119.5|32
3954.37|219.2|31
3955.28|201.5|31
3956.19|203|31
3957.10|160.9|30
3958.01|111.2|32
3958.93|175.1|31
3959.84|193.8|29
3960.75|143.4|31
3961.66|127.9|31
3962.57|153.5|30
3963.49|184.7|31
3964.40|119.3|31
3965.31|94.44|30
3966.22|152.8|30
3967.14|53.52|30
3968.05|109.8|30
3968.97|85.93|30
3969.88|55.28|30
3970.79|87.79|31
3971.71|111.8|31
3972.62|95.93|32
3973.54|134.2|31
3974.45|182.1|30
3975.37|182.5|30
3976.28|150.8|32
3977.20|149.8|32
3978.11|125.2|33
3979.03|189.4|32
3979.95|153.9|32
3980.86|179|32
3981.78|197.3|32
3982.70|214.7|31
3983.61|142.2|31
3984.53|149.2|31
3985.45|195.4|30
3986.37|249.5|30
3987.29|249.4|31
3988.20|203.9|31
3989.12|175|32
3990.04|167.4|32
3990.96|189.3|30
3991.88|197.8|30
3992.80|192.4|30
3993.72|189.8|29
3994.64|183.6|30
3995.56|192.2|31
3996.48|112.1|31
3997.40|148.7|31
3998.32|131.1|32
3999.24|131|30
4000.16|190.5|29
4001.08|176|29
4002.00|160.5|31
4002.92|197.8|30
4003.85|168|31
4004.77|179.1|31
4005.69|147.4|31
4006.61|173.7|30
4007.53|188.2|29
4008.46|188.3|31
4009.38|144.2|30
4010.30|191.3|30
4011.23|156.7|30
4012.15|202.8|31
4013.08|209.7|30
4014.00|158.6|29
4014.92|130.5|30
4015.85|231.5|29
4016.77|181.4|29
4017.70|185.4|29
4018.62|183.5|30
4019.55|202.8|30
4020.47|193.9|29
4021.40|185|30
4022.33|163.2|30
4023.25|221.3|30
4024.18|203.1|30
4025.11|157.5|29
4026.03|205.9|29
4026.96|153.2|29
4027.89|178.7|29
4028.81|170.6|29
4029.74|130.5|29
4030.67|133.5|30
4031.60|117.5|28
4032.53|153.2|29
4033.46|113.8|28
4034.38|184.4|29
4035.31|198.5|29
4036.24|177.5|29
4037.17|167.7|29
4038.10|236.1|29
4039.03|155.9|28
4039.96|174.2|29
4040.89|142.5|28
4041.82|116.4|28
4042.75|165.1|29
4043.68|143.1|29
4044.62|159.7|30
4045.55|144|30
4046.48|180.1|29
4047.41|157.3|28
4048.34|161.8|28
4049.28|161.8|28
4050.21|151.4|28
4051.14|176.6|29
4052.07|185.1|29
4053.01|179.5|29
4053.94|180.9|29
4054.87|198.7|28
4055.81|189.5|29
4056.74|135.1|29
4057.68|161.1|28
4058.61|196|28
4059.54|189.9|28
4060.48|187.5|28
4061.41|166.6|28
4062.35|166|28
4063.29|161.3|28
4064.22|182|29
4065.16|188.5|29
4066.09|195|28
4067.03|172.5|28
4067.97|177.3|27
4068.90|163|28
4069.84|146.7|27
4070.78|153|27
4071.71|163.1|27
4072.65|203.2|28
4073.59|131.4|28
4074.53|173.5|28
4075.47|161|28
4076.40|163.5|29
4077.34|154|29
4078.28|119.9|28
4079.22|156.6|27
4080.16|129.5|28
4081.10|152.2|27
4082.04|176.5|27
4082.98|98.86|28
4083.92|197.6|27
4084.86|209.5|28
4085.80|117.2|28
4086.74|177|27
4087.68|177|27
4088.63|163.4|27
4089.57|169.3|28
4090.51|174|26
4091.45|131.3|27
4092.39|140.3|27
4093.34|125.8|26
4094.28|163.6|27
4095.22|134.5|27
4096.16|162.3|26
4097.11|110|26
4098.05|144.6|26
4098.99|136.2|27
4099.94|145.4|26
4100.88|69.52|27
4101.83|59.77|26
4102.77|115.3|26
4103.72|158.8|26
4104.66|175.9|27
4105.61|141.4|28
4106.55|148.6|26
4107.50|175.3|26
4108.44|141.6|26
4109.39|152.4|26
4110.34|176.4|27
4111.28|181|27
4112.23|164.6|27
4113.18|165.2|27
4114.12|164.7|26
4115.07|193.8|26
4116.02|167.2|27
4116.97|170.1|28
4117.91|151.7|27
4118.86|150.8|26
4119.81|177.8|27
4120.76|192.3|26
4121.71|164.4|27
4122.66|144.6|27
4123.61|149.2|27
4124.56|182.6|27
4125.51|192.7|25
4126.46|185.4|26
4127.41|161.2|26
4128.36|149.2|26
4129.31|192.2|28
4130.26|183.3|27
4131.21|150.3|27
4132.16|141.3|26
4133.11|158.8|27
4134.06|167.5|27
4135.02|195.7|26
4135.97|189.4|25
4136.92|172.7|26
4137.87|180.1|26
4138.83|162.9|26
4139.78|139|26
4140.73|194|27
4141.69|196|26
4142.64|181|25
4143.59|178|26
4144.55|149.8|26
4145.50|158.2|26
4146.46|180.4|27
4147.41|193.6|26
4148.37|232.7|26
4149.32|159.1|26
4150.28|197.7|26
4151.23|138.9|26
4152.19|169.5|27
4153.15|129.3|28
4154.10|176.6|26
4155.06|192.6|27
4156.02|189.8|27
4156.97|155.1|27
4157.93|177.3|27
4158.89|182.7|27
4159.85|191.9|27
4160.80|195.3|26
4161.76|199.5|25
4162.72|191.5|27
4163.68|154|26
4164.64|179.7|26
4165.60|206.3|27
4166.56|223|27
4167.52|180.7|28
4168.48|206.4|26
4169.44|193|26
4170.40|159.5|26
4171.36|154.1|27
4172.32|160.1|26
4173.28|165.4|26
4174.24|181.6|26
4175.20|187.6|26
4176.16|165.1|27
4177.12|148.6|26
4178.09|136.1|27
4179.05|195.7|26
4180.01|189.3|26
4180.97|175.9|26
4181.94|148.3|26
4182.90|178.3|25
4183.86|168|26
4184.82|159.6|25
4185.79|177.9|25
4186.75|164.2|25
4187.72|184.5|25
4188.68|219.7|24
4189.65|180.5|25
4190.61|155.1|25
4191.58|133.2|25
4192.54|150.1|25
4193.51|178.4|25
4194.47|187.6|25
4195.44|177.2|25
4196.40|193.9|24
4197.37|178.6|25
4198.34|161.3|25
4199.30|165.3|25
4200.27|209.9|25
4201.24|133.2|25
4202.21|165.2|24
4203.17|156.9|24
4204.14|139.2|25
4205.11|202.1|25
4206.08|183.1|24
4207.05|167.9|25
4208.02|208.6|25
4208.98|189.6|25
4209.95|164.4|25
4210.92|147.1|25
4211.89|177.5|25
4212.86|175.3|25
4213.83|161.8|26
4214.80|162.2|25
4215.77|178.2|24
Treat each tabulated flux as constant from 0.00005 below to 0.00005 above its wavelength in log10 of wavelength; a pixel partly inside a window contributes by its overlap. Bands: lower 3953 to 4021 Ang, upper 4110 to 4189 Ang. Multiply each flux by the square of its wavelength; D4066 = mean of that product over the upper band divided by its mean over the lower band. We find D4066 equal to 1.1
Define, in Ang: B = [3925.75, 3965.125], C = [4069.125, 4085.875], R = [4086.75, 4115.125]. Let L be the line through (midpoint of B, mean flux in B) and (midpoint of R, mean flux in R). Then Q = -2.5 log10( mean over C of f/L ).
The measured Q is -0.052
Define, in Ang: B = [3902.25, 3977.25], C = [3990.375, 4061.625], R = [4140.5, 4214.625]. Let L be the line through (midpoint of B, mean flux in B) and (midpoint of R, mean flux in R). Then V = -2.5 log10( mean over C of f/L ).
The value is -0.05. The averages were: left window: 157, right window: 175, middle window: 172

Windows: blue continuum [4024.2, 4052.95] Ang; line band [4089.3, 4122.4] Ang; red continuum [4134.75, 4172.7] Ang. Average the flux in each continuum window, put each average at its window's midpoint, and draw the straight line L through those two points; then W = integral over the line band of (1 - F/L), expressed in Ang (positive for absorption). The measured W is 4.1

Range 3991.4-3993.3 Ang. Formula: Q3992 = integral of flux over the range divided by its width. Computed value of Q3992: 195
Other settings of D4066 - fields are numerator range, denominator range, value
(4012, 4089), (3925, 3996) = 1.12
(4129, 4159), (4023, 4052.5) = 1.11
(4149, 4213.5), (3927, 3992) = 1.26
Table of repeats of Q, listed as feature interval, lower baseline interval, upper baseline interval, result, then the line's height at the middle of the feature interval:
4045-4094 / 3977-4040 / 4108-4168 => 0.07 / 175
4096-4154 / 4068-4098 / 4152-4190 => 0.02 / 166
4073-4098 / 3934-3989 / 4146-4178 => 0.12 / 170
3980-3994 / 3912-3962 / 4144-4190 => -0.15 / 167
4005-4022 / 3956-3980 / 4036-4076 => -0.18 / 153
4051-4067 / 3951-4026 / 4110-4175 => -0.06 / 170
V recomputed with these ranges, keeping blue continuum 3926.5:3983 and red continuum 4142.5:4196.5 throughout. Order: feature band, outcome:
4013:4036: -0.104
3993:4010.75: -0.093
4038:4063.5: -0.045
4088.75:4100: 0.147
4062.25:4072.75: -0.057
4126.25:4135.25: 0.024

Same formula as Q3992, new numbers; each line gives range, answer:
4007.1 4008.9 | 188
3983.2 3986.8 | 184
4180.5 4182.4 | 162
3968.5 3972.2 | 85.4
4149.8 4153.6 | 159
